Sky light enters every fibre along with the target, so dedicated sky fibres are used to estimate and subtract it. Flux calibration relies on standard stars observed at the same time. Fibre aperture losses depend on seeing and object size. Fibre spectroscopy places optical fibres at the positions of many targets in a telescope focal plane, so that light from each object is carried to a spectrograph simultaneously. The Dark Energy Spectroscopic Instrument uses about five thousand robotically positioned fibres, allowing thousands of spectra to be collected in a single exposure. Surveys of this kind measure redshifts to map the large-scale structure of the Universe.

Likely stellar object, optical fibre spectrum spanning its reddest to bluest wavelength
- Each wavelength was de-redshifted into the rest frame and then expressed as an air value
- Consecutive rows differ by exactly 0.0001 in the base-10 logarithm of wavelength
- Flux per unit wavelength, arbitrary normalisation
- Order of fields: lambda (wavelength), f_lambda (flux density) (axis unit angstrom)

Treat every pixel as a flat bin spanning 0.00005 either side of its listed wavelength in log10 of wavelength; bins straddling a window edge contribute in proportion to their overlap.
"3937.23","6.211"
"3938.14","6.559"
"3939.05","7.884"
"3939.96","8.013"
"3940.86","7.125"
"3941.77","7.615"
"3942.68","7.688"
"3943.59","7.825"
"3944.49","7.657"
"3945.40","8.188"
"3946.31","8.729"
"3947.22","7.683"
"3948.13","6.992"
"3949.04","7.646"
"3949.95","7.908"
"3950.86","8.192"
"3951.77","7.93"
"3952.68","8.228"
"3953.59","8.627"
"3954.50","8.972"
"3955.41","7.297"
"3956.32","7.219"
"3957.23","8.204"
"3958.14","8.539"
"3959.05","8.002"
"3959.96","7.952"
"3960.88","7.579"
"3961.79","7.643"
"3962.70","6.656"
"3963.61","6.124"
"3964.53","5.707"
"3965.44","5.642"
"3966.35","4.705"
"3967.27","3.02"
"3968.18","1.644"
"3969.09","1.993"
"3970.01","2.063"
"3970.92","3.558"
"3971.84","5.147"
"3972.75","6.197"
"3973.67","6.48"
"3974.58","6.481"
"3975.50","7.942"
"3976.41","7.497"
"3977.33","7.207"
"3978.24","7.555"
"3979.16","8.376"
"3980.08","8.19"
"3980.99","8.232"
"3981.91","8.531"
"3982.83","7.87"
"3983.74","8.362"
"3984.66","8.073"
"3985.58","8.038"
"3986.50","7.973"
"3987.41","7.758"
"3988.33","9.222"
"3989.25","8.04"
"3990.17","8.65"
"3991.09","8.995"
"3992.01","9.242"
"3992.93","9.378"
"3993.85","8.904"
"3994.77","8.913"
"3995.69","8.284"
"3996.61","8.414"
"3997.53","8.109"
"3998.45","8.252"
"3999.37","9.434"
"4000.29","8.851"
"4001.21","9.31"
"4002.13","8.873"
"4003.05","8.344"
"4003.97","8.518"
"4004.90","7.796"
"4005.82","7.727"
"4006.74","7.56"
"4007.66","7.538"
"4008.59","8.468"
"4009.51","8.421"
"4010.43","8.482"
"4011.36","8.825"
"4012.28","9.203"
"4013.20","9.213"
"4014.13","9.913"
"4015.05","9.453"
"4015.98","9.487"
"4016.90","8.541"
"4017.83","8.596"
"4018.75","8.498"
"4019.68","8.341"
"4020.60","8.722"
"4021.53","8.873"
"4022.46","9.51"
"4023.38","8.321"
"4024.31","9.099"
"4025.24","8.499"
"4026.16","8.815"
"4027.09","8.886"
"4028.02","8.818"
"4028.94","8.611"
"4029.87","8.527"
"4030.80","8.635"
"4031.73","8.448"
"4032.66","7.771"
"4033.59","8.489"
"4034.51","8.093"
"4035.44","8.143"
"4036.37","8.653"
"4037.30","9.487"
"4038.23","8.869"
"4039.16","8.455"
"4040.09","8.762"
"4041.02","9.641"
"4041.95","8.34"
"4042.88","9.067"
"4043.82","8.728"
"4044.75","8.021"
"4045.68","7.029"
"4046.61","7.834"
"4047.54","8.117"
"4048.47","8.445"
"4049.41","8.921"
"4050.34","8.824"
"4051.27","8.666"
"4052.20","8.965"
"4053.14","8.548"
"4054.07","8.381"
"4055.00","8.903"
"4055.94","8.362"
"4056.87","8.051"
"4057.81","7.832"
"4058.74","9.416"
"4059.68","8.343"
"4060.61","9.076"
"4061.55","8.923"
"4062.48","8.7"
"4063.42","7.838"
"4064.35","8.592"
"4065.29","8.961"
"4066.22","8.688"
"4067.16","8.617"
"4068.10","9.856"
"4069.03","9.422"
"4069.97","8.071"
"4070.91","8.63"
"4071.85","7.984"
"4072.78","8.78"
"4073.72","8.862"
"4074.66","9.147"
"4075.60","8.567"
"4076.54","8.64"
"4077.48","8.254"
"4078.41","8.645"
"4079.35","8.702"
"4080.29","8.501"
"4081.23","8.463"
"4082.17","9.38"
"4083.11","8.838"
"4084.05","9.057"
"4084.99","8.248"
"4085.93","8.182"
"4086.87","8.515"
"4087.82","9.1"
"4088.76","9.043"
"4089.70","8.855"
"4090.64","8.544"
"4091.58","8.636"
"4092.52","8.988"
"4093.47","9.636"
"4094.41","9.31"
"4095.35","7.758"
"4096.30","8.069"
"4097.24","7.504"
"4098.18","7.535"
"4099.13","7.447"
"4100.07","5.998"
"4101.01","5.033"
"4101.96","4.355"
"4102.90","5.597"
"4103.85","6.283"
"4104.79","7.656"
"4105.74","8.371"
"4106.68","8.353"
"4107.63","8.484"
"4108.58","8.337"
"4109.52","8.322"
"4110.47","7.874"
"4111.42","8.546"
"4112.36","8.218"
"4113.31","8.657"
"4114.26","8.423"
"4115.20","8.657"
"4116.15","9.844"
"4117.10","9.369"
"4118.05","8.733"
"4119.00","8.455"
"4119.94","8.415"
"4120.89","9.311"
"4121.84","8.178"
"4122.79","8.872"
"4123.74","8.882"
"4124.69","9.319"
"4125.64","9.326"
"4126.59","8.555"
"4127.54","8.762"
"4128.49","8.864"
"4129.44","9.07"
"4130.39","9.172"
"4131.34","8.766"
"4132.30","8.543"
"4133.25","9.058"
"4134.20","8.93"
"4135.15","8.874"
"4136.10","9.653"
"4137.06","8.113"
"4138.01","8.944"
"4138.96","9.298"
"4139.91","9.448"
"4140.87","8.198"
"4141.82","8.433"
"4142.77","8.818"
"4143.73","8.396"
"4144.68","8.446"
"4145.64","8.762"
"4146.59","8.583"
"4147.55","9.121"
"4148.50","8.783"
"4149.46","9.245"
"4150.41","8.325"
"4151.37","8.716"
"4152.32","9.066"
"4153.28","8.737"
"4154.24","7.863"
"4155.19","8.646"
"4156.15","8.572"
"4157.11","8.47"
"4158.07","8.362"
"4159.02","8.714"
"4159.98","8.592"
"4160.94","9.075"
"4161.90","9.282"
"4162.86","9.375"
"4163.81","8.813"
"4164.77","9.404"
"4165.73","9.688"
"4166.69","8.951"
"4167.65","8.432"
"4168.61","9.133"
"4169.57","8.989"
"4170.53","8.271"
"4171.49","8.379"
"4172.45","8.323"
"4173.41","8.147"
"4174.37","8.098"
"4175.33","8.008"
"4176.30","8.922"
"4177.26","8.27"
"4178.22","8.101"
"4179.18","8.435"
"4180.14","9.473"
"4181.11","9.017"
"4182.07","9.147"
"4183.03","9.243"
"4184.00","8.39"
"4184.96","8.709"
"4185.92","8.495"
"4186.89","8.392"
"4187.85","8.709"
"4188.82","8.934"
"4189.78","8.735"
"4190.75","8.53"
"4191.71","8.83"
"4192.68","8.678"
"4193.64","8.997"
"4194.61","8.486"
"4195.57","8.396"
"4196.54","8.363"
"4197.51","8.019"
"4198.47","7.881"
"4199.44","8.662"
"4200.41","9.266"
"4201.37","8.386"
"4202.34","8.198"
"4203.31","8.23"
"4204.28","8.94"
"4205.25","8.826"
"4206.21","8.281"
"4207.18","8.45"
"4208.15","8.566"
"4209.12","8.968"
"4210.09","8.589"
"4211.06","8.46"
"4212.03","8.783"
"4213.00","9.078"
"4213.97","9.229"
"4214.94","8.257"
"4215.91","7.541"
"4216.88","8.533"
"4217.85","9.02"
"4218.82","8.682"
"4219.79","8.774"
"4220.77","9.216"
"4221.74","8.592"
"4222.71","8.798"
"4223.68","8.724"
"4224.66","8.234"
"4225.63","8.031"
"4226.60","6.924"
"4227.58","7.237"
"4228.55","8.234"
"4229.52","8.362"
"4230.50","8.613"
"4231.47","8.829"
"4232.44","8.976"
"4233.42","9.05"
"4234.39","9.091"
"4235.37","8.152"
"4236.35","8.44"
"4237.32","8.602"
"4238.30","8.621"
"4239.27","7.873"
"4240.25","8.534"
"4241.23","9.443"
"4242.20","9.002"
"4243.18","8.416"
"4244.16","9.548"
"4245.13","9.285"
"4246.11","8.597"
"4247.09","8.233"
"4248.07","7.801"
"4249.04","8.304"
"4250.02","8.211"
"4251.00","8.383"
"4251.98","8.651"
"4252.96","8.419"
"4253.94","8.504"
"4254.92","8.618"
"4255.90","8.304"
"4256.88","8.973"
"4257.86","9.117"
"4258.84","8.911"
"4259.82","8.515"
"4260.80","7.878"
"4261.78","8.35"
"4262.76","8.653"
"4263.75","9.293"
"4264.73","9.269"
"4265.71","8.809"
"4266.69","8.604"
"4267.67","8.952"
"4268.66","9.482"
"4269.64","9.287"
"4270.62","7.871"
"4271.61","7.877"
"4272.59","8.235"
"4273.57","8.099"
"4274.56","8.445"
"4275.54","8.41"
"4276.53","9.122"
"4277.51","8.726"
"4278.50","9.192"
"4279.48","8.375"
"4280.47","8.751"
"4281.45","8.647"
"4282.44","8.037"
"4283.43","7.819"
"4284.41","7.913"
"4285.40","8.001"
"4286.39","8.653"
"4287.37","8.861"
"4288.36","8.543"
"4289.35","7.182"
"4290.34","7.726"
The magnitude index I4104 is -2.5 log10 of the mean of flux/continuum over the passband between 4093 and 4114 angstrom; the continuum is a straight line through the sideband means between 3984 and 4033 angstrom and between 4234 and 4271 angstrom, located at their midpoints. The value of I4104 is 0.14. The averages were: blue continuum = 8.63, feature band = 7.61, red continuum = 8.66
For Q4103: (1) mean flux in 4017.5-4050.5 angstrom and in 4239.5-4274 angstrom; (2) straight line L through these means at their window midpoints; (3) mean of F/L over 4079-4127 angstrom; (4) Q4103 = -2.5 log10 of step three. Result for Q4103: 0.04 mag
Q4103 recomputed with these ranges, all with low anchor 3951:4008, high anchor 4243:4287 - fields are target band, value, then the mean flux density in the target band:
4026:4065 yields -0.112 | 8.55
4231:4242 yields -0.031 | 8.7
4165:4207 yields -0.046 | 8.62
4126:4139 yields -0.108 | 8.89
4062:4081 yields -0.114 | 8.67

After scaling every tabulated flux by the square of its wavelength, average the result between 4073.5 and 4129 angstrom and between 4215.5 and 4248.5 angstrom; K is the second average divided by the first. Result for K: 1.1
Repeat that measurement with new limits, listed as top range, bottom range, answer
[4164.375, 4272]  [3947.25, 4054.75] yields 1.20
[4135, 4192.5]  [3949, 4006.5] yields 1.28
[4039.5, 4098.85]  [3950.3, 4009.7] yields 1.20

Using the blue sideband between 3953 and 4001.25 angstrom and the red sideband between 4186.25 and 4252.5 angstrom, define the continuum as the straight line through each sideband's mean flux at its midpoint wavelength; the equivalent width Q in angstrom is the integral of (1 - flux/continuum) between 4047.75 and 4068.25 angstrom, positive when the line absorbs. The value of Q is -2.4 angstrom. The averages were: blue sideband 7.33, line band 8.65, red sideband 8.55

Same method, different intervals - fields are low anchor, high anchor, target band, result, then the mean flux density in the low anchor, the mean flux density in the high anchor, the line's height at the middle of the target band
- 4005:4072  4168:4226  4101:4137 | 0.8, 8.62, 8.6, 8.61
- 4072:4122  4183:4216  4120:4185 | -2.5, 8.28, 8.59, 8.45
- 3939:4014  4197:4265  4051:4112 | -2.5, 7.61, 8.56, 8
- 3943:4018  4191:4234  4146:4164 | -0.9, 7.69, 8.53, 8.32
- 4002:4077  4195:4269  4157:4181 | -0.4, 8.62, 8.58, 8.59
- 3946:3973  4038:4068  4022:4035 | -0.9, 6.51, 8.57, 8.03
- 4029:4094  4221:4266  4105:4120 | 0.1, 8.63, 8.56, 8.61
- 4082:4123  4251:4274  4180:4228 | -0.6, 8.19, 8.63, 8.47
